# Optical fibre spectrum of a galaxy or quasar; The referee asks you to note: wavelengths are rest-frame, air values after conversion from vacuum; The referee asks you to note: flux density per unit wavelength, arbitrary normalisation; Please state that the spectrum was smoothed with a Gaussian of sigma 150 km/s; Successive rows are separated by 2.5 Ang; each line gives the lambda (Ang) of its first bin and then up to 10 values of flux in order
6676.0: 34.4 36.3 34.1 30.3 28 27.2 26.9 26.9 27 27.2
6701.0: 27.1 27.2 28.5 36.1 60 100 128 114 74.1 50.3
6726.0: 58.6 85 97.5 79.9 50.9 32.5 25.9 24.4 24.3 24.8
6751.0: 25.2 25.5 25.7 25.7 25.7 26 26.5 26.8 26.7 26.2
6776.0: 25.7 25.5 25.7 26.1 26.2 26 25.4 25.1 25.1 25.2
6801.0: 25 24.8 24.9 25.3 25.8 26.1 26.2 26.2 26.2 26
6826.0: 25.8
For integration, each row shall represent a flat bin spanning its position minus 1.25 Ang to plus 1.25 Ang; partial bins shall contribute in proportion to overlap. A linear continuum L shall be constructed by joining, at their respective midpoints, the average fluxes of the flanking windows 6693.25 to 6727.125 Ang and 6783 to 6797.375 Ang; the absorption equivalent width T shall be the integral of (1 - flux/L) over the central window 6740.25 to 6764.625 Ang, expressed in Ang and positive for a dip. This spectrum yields 9.0 Ang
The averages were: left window 56.9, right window 25.6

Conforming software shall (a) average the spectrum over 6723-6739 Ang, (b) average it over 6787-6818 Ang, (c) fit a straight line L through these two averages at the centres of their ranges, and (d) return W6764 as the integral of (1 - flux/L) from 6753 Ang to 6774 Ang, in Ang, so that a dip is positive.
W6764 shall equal 9.55 Ang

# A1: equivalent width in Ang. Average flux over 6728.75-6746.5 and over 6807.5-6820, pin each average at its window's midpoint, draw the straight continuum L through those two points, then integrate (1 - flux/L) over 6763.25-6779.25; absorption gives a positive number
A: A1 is 5.5 Ang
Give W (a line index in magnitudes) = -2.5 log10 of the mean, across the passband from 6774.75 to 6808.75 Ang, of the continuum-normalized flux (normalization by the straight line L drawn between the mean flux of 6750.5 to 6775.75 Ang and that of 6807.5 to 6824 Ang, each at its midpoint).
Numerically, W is 0.02 mag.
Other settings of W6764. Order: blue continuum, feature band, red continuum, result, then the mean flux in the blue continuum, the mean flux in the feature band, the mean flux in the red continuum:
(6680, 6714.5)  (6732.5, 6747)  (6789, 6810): -3.55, 35.7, 39.2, 25.1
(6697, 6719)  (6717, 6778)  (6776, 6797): 1.72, 58.7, 43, 25.6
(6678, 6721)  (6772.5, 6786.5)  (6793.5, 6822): 2.36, 47.1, 25.9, 25.5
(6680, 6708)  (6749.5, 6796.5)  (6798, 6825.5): 1.22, 28.4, 25.8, 25.6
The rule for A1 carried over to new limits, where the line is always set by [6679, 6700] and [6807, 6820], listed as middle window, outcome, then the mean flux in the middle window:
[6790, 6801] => 0.48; 25.2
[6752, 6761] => 0.52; 25.6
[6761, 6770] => 0.22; 26.3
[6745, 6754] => 0.80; 24.9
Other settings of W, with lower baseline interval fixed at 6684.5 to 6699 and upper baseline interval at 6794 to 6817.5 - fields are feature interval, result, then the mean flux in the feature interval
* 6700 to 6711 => -0.22 mag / 33.2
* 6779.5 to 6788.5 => -0.01 mag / 26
